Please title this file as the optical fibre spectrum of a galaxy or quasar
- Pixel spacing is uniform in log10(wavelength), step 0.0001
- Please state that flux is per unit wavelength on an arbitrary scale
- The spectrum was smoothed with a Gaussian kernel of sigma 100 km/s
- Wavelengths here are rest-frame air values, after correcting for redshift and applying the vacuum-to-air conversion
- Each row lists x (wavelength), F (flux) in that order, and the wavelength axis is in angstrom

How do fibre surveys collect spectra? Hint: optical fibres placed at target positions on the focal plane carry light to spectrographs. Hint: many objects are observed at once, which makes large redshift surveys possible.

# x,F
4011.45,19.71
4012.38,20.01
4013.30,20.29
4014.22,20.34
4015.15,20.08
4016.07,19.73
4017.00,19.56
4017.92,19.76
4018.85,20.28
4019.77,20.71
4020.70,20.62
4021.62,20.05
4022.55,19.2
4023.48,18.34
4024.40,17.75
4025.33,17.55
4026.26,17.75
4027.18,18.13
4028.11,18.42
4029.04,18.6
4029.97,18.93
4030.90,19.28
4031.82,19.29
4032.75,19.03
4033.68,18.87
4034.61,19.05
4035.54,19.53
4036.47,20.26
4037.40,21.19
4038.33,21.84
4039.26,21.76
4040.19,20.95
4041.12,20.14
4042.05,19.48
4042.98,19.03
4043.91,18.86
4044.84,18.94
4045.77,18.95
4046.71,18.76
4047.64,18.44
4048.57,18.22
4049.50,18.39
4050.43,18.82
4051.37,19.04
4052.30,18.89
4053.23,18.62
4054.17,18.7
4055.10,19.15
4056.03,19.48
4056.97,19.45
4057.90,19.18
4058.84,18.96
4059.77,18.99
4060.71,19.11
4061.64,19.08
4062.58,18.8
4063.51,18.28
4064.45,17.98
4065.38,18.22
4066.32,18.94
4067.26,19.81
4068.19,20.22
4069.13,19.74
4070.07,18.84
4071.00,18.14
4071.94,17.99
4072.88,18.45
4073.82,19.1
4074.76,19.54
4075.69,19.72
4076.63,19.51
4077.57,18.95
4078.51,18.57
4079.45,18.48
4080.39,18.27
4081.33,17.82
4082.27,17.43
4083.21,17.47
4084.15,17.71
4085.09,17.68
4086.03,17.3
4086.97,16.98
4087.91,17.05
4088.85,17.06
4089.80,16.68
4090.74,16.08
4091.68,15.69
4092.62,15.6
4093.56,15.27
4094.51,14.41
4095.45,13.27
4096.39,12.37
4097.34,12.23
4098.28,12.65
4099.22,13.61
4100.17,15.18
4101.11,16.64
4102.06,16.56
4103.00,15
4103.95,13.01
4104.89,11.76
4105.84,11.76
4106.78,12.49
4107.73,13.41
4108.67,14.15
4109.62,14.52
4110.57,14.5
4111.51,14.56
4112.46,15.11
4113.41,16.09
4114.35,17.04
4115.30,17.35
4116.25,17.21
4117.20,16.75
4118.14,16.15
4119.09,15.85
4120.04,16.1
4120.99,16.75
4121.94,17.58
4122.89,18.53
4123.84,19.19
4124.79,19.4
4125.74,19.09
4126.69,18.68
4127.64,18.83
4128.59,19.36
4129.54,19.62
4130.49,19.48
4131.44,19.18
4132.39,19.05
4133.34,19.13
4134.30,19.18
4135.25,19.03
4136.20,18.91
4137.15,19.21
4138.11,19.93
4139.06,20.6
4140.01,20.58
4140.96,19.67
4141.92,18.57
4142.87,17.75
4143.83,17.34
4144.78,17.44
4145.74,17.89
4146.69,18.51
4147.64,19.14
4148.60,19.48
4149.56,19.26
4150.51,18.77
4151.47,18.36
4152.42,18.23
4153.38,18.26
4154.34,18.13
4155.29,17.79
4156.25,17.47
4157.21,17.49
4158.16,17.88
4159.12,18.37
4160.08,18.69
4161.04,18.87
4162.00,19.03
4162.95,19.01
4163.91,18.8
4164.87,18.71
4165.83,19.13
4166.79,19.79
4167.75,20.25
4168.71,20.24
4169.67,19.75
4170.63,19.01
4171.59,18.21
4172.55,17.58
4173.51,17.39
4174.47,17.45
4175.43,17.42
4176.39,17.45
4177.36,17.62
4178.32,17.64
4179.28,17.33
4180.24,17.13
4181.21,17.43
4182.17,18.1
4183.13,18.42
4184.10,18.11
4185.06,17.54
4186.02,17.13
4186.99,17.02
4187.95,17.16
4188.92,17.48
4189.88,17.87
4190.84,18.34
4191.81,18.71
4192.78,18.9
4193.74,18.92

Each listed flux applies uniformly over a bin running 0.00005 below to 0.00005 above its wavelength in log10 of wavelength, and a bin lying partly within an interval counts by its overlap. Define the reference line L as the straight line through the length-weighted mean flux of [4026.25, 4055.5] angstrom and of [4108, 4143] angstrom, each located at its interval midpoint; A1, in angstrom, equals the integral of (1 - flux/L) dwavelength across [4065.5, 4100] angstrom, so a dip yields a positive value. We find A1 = 2.6 angstrom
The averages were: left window 19.3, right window 17.9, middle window 17.2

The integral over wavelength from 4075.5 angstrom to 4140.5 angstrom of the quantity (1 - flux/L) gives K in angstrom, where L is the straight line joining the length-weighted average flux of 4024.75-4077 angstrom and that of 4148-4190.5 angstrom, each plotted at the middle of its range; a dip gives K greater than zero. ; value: 6.51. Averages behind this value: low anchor 19.1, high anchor 18.2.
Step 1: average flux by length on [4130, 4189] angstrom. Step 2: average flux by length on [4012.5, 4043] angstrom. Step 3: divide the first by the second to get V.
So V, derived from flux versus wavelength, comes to 0.9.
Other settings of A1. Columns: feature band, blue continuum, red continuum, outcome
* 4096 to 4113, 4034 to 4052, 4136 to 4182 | 4.6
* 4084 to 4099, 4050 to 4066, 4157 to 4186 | 2.6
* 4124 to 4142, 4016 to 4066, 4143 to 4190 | -0.9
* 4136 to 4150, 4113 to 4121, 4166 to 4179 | -1.2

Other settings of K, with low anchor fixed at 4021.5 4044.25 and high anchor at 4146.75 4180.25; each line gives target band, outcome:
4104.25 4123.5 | 3.5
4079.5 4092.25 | 1.2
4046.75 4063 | 0.2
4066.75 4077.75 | -0.1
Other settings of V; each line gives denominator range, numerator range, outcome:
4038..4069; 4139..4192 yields 0.95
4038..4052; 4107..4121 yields 0.80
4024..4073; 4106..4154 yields 0.93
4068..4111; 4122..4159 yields 1.16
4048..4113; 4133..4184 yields 1.09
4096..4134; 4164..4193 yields 1.12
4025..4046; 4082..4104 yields 0.80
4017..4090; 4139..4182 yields 0.97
